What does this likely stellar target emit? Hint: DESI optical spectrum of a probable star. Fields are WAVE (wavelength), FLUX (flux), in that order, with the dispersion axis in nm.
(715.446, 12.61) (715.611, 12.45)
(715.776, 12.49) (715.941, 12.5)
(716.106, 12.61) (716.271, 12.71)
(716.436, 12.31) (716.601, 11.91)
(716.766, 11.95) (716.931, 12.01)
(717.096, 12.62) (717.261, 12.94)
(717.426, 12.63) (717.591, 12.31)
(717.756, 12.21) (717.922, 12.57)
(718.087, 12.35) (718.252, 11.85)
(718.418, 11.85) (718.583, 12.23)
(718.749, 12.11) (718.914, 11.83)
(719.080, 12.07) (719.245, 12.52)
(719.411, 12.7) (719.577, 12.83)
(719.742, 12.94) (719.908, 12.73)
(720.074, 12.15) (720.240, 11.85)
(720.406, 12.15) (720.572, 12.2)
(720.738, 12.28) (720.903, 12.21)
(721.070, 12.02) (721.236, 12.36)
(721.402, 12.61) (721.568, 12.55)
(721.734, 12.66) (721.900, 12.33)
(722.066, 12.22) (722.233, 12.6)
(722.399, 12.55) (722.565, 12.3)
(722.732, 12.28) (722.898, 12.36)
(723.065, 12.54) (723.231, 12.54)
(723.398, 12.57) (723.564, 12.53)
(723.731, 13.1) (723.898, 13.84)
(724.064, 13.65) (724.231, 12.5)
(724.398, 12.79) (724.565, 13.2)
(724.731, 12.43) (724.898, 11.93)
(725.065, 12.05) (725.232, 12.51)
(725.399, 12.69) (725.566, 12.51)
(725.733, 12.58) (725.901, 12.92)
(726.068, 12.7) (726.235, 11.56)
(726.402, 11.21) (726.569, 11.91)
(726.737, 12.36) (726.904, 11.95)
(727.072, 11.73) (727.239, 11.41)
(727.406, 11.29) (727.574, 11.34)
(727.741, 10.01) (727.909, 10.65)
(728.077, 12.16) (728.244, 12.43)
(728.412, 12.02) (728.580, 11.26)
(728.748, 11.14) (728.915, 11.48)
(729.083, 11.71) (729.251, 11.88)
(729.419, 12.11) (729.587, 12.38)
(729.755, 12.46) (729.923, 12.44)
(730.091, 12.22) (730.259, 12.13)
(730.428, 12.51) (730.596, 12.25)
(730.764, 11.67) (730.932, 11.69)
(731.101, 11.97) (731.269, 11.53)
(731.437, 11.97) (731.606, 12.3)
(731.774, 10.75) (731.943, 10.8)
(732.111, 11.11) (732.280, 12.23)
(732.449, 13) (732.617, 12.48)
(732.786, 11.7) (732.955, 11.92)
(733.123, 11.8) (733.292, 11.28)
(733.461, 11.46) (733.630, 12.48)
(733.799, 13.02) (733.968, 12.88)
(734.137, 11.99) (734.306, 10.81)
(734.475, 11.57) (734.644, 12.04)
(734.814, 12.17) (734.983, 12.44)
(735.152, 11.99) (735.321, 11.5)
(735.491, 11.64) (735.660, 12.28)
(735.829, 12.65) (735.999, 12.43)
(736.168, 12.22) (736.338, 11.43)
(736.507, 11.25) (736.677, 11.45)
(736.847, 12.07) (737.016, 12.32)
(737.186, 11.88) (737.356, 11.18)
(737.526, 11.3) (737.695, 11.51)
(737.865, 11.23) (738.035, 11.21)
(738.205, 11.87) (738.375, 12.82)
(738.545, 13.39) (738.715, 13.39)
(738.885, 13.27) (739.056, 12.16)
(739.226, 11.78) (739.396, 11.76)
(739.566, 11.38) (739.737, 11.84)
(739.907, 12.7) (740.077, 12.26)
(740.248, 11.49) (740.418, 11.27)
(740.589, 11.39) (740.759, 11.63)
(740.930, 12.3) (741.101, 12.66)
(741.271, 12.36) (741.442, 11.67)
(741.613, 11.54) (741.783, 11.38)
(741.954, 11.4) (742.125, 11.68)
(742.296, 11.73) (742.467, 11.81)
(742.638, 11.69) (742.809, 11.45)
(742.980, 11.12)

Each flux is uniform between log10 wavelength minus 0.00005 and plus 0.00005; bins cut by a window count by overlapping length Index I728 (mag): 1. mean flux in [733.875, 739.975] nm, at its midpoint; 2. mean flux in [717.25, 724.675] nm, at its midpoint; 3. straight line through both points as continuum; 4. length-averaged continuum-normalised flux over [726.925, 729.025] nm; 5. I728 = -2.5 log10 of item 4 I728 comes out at 0.08 mag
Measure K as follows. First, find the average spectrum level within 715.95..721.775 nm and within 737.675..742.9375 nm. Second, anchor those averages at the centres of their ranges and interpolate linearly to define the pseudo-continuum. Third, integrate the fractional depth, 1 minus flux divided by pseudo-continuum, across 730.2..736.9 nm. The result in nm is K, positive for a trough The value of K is 0.08 nm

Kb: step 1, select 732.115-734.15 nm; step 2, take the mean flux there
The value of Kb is 12.1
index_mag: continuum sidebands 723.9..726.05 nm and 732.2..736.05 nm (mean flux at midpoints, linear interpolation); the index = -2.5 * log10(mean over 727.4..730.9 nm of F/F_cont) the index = 0.05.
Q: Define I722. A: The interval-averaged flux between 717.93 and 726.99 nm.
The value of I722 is 12.4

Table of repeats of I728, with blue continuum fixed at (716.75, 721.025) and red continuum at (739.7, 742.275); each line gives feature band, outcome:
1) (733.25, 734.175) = -0.02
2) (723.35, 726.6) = -0.03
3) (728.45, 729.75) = 0.03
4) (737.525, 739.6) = -0.02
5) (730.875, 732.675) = 0.02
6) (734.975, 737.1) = 0.00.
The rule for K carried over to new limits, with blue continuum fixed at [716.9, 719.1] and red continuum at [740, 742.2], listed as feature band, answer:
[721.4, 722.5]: -0.03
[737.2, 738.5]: 0.02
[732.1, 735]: -0.02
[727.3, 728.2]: 0.07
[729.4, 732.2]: 0.02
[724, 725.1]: -0.05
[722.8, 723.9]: -0.05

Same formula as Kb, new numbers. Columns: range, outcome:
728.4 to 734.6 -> 11.9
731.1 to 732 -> 11.5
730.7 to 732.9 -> 11.8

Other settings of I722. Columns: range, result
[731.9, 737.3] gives 12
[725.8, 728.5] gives 11.7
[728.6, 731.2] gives 12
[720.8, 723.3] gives 12.4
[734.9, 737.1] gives 12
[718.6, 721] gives 12.3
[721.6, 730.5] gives 12.2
